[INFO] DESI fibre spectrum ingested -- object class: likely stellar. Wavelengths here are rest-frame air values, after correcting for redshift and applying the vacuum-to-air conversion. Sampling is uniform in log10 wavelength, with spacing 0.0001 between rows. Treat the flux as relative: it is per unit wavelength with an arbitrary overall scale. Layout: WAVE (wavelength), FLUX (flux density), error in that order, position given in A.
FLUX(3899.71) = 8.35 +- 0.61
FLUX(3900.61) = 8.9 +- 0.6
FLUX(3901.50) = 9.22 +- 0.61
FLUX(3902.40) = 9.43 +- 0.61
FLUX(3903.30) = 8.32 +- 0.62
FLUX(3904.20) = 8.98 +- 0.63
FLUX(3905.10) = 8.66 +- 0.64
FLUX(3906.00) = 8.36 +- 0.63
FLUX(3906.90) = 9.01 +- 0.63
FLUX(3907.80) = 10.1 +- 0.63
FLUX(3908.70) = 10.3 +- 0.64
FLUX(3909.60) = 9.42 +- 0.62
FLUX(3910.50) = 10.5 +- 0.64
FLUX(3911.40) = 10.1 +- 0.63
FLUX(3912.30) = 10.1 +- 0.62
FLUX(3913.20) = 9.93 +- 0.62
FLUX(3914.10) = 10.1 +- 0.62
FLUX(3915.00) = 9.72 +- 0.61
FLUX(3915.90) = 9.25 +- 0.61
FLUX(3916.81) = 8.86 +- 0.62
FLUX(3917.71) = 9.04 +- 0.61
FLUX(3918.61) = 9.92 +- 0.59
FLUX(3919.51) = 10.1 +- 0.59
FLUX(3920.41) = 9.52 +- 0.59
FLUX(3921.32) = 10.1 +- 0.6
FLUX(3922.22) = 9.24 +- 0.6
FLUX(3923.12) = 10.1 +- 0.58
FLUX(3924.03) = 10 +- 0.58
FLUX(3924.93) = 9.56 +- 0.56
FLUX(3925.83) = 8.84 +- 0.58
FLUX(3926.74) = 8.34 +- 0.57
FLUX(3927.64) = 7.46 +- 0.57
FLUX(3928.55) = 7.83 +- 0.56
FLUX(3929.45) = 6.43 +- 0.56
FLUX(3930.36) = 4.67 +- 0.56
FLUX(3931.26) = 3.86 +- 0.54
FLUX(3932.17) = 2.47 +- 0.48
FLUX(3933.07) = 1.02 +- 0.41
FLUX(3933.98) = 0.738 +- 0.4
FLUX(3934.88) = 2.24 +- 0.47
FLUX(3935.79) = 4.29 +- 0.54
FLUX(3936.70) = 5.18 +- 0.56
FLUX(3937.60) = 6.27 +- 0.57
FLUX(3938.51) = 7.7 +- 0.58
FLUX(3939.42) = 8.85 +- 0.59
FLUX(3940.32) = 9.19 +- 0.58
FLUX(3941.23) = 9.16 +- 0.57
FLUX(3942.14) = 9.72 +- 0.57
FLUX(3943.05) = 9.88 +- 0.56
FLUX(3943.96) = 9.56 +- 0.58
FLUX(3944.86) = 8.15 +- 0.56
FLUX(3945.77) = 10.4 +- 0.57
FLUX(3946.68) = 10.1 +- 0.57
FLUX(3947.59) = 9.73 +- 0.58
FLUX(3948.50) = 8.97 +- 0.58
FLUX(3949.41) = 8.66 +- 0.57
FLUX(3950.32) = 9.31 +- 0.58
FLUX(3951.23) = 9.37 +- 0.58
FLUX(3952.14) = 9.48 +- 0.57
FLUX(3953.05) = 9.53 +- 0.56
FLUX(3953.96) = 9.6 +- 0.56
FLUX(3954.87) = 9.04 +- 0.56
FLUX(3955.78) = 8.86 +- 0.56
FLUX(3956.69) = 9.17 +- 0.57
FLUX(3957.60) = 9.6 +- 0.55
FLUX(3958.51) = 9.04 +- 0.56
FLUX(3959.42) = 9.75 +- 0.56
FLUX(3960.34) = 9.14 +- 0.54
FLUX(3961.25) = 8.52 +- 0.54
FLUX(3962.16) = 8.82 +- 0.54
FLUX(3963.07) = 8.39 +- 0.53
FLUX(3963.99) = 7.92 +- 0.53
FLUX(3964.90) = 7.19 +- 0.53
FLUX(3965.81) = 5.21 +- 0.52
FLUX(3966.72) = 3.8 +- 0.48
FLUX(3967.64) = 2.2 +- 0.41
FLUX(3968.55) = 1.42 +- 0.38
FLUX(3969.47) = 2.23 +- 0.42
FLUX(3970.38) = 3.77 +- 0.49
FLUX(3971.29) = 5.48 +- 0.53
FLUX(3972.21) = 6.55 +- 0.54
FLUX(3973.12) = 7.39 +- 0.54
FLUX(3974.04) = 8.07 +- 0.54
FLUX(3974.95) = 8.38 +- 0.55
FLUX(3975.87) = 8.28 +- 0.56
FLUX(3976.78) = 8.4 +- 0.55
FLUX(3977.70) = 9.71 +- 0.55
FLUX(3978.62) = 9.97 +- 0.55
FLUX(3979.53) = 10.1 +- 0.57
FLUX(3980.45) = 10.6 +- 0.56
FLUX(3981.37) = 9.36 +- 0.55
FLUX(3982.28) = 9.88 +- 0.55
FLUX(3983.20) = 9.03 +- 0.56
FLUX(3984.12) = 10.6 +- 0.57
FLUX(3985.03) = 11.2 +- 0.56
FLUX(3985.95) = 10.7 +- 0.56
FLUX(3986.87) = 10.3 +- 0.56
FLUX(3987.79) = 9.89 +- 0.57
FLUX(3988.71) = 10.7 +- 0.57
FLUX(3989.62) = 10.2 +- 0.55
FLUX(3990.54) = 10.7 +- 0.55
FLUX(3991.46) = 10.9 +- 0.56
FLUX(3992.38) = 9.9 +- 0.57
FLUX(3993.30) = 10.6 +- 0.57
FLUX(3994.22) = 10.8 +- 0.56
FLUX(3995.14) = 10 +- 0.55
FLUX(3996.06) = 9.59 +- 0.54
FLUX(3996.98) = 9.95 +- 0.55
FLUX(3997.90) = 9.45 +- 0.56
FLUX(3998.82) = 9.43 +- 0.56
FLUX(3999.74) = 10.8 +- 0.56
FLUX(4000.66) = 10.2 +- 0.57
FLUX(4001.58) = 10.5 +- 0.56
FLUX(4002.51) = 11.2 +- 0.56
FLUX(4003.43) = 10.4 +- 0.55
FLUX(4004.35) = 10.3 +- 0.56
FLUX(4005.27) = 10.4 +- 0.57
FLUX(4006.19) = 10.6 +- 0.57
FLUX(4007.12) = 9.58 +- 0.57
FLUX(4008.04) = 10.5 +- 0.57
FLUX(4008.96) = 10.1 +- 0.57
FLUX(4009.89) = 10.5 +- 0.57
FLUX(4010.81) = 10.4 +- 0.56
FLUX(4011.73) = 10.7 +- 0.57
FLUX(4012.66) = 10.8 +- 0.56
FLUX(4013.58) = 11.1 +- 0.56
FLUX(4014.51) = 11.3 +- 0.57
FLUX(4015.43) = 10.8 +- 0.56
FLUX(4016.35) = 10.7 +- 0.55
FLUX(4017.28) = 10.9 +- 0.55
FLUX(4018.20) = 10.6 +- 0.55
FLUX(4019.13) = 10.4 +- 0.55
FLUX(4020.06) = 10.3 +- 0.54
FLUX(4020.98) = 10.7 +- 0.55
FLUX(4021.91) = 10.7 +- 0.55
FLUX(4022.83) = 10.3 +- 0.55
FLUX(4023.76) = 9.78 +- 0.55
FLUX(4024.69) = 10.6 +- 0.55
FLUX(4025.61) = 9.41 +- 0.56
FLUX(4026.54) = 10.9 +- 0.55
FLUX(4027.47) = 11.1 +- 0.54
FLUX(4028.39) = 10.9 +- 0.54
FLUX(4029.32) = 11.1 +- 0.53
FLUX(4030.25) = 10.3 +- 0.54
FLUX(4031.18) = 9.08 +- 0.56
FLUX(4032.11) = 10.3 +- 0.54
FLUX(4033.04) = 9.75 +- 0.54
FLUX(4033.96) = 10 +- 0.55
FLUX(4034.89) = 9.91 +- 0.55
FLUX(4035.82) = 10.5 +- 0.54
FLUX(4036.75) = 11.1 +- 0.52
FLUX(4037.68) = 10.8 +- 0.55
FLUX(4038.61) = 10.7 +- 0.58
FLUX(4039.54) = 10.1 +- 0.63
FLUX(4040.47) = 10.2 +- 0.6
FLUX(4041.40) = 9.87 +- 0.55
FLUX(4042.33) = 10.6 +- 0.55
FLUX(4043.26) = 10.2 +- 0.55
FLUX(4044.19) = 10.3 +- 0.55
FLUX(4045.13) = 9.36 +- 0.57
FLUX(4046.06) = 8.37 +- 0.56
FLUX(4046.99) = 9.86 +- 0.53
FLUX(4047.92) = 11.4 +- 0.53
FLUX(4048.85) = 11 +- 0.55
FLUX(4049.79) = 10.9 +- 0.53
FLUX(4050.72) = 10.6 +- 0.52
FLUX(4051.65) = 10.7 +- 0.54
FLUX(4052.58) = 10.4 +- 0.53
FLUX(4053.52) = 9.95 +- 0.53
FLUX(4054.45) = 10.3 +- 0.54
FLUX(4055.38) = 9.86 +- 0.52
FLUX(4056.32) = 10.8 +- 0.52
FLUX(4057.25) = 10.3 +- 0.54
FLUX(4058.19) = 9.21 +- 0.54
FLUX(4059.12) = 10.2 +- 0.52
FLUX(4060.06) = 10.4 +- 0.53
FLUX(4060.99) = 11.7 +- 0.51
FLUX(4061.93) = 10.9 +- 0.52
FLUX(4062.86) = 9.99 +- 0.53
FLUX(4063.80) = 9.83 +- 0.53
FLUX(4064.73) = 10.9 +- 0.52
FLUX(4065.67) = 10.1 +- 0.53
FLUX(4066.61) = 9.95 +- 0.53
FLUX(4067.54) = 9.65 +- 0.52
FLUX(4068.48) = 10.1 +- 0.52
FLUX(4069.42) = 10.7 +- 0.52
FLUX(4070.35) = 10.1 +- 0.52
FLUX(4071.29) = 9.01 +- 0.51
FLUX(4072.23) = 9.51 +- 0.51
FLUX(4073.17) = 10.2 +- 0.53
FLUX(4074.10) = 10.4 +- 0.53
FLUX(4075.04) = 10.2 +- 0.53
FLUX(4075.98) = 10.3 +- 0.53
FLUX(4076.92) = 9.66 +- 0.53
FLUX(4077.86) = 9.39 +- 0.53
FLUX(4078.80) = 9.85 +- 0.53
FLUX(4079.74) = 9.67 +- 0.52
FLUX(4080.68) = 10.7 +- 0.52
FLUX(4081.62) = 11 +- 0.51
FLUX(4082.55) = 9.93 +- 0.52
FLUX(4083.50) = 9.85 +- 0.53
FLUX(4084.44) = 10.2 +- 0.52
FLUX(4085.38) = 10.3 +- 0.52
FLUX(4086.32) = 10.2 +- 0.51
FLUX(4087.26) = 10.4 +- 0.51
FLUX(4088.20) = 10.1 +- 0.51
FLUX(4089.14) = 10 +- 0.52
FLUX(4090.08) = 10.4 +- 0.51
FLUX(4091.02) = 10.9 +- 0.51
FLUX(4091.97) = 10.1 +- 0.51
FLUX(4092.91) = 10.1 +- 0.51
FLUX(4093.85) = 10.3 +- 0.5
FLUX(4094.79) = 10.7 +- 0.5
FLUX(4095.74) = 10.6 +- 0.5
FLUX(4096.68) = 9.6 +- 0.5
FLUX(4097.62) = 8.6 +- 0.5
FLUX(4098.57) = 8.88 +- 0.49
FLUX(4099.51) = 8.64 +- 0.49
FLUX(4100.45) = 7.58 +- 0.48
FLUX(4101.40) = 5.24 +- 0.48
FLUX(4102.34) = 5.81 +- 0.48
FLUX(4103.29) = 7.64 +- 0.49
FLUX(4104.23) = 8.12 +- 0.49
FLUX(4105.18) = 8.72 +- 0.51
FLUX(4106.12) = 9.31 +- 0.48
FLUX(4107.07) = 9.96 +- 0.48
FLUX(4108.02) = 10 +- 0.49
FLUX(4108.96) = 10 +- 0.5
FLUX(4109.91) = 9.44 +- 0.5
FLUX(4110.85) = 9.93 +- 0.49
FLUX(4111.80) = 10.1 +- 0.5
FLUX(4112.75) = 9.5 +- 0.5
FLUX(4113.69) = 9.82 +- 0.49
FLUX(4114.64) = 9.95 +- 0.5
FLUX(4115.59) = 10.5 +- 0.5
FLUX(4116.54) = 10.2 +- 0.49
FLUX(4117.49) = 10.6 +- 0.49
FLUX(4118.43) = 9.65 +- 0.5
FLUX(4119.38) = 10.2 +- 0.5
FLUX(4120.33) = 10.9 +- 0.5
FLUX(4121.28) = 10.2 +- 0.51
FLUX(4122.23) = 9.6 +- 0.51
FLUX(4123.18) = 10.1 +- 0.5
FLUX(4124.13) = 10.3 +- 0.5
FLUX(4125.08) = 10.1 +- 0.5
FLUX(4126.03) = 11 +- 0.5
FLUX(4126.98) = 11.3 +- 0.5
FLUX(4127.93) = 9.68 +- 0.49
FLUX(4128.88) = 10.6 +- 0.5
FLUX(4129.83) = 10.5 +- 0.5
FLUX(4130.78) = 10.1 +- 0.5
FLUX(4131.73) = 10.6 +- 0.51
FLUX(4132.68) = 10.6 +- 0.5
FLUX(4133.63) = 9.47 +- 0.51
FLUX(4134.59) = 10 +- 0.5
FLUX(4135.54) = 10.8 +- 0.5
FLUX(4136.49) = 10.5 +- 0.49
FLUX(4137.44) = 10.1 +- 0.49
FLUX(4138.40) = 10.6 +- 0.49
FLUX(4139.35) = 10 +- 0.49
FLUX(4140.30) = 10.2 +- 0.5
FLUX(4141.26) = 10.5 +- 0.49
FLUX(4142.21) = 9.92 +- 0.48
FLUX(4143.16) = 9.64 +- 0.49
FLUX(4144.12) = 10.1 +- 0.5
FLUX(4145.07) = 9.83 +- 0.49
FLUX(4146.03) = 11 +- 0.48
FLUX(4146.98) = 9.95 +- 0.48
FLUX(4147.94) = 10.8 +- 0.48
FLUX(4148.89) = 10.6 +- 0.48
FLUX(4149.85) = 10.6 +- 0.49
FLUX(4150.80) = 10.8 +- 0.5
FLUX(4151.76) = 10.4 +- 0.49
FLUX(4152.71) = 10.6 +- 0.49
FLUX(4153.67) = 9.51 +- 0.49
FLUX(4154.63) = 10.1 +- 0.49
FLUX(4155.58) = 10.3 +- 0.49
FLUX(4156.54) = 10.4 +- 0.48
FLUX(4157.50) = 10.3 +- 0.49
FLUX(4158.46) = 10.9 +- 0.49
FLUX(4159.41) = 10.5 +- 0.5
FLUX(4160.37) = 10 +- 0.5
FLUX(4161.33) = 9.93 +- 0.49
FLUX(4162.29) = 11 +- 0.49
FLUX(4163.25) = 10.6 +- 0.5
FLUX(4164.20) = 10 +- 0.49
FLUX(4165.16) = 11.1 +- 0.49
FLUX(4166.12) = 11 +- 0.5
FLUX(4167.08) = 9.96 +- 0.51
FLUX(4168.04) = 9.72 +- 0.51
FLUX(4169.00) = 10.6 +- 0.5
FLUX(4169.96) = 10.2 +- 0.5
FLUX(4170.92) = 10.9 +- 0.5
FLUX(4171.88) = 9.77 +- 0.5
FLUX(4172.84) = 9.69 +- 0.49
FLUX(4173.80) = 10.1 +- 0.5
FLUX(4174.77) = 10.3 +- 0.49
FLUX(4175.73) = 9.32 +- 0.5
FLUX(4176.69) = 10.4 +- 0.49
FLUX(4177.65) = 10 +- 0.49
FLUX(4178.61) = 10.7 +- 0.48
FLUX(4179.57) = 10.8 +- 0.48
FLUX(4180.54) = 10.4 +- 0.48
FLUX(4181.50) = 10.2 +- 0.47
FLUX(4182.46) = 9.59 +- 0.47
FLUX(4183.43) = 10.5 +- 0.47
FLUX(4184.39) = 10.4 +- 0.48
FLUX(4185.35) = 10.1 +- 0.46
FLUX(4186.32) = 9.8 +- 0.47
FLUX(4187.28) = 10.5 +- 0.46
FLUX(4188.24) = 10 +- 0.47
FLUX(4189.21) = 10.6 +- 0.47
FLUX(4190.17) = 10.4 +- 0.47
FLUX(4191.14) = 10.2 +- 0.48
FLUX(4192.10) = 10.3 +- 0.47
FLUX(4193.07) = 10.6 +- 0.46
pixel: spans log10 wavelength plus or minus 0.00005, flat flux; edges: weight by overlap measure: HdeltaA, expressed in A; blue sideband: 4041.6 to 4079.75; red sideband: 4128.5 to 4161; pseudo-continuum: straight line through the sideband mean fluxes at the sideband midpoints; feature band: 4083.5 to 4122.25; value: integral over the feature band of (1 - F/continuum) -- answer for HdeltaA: 2.5 A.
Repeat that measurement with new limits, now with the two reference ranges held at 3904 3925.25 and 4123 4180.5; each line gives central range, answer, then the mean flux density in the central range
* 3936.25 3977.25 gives 7.80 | 7.9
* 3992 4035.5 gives -1.99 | 10.4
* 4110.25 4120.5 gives 0.13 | 10.1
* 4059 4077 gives -0.22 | 10.2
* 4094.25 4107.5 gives 2.14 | 8.53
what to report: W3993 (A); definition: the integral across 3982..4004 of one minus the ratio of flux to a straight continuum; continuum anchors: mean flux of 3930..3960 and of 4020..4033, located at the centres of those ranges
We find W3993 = -2.4 A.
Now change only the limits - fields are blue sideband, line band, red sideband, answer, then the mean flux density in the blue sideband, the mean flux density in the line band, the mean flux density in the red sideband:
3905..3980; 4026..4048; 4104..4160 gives -2.82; 8.01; 10.3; 10.2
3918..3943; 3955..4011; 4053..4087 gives -4.17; 7.2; 8.96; 10.1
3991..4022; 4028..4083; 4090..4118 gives -1.80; 10.4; 10.2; 9.36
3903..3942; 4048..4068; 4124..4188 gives -2.23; 8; 10.4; 10.3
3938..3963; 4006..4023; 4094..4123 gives -2.41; 9.21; 10.6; 9.35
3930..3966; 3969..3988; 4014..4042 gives 0.57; 7.75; 8.55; 10.4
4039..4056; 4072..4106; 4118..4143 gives 2.35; 10.2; 9.55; 10.3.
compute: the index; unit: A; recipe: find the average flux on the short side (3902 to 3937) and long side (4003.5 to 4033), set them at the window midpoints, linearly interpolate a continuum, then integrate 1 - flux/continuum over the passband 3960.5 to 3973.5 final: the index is 4.9 A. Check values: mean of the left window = 8.01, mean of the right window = 10.5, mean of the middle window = 5.71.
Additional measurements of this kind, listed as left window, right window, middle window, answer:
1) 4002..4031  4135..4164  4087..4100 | 0.6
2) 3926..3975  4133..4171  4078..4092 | -1.4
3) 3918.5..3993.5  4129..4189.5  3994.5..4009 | -2.6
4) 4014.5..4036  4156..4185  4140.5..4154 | 0.0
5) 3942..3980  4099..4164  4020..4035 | -2.6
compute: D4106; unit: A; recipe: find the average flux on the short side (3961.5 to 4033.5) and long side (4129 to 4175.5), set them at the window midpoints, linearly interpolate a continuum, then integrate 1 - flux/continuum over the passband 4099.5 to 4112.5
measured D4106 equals 1.85 A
